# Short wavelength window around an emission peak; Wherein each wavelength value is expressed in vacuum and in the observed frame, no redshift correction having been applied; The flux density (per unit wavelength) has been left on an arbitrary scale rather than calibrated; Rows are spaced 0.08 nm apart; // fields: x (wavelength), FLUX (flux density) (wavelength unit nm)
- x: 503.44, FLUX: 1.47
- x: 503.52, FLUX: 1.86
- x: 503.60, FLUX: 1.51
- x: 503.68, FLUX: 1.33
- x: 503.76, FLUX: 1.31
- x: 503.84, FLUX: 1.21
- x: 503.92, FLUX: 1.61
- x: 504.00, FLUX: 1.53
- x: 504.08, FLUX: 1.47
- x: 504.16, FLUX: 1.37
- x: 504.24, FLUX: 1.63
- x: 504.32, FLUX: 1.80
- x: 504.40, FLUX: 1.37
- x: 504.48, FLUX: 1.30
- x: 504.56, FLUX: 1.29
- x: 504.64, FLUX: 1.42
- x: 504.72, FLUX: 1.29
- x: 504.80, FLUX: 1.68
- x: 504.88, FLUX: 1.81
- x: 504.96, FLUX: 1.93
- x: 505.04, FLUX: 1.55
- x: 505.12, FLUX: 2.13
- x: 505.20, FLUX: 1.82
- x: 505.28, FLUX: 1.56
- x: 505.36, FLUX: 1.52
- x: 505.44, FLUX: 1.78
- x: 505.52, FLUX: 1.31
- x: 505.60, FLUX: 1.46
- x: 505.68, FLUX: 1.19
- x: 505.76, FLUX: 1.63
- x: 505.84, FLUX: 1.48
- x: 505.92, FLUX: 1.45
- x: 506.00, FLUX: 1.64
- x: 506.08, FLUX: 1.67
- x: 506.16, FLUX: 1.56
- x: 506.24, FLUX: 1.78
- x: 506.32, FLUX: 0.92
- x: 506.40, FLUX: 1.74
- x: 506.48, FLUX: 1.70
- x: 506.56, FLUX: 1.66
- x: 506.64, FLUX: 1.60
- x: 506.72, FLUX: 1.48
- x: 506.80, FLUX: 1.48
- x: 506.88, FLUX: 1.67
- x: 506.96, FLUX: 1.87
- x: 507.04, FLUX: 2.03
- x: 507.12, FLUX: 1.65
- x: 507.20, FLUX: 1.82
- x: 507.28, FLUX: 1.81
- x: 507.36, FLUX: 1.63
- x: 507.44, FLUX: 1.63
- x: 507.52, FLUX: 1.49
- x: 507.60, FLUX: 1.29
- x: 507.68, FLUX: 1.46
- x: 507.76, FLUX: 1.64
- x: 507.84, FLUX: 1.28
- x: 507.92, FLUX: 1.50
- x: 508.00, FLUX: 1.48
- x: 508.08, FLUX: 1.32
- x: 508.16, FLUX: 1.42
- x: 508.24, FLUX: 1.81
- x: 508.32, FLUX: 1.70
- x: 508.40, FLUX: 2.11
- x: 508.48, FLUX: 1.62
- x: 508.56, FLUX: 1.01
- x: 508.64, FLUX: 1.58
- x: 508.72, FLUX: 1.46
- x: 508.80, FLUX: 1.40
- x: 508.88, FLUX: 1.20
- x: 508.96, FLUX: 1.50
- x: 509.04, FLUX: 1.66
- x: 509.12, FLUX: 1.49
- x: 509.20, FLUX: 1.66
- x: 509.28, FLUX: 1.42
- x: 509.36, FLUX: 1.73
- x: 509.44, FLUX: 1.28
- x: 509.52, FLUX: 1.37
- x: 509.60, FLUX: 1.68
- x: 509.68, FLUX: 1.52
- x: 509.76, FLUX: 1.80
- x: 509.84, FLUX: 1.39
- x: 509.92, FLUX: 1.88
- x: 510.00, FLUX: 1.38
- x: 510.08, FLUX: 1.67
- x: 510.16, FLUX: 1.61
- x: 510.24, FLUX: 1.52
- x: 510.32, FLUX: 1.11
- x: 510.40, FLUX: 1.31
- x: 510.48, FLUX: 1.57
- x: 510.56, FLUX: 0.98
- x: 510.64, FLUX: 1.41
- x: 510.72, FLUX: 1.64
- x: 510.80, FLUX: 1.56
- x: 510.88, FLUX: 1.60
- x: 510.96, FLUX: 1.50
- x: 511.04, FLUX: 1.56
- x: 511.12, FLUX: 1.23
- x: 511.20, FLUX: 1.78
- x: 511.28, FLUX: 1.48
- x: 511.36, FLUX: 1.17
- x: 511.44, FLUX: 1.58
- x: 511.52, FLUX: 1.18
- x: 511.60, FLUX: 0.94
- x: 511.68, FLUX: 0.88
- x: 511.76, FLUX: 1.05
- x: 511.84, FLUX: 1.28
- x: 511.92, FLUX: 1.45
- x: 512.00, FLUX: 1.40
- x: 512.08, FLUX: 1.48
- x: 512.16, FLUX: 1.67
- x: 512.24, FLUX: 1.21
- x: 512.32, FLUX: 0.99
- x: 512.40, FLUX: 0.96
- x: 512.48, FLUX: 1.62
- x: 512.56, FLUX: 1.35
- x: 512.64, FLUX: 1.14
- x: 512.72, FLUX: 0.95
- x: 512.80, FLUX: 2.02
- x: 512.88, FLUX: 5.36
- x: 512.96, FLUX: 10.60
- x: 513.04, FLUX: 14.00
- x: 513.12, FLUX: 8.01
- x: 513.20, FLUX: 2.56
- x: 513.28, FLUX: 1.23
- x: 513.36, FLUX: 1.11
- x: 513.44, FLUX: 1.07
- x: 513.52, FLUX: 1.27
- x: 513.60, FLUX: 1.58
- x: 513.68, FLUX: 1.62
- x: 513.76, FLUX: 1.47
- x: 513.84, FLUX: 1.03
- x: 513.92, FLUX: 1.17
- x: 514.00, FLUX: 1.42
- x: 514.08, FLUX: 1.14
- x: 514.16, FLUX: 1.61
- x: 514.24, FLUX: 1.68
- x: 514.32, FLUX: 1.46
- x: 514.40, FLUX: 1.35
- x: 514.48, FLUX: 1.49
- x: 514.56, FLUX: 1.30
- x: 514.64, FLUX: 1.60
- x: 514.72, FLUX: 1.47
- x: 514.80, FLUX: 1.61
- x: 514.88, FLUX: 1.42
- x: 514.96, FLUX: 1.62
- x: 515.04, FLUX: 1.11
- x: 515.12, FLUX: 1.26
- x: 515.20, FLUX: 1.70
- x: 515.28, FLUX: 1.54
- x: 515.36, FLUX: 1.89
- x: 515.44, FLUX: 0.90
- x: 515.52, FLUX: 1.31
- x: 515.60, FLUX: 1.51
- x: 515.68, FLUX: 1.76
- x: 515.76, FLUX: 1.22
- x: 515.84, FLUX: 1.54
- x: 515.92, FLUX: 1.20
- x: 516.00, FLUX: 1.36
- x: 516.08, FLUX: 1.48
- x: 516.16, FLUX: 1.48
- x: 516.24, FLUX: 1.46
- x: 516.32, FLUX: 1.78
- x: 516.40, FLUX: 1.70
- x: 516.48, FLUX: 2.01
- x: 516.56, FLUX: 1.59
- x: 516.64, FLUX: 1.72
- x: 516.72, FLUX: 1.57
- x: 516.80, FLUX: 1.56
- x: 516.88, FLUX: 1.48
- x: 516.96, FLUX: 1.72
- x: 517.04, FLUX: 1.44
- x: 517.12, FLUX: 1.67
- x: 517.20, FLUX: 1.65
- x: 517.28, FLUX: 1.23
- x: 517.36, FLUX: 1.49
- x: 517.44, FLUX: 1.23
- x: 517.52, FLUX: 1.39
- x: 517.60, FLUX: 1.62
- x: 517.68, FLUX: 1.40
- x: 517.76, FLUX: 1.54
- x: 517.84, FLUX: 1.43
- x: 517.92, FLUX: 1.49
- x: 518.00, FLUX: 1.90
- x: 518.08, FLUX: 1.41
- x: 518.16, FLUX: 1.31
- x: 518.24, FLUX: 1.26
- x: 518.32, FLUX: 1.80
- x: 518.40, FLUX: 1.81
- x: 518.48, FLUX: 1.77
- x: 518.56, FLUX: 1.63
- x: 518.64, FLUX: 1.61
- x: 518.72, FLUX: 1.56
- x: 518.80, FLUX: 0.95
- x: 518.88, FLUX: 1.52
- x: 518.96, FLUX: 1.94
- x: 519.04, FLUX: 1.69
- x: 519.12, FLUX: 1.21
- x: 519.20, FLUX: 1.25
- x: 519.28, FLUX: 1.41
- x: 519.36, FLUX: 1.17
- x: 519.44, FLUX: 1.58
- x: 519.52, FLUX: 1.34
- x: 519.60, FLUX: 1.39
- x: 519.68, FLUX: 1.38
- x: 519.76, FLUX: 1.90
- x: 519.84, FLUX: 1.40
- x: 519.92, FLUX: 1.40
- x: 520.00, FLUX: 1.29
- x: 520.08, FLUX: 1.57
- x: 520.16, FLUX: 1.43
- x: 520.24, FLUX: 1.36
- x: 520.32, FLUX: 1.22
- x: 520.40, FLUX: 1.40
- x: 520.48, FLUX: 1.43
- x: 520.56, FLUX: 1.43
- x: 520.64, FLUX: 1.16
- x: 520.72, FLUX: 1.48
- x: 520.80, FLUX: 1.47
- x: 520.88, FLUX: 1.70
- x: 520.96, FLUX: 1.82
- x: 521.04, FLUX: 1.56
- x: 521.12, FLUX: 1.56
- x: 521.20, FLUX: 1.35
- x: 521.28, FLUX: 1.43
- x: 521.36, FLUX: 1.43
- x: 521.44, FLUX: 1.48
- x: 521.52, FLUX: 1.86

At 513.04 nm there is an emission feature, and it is H-beta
